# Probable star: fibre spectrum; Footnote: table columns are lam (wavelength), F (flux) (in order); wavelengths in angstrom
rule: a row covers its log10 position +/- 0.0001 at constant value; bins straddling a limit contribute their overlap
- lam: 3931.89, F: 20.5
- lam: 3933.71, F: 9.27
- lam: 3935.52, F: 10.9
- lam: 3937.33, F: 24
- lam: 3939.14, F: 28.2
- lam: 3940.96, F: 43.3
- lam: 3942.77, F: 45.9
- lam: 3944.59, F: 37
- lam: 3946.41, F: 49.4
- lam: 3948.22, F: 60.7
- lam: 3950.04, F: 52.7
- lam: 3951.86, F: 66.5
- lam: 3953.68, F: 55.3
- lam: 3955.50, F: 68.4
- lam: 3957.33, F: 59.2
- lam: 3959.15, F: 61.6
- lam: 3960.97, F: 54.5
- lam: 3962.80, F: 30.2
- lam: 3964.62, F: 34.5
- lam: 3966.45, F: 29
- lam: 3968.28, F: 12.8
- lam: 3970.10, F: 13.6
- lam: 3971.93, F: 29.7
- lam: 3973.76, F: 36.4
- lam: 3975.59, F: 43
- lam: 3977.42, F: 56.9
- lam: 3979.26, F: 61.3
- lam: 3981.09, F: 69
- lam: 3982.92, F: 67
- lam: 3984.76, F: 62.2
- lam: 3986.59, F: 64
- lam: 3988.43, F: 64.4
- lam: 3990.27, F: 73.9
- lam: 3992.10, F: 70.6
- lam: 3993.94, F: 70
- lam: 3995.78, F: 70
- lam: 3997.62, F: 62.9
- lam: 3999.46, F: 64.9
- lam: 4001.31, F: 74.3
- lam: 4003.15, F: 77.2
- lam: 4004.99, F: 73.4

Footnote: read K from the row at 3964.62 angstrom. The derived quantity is 34.5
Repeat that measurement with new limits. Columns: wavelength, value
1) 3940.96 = 43.3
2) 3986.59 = 64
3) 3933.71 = 9.27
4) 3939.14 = 28.2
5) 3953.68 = 55.3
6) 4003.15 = 77.2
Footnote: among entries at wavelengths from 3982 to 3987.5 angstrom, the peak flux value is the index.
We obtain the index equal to 67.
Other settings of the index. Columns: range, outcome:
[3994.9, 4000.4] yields 70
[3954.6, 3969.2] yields 68.4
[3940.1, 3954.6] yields 66.5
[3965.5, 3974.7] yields 36.4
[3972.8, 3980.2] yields 61.3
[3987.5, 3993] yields 73.9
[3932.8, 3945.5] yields 45.9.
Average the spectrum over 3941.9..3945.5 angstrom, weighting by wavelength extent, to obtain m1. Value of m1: 41.3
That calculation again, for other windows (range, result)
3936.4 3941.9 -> 31.9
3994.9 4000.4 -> 65.9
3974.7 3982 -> 57.6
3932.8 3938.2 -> 14.7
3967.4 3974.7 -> 23.3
